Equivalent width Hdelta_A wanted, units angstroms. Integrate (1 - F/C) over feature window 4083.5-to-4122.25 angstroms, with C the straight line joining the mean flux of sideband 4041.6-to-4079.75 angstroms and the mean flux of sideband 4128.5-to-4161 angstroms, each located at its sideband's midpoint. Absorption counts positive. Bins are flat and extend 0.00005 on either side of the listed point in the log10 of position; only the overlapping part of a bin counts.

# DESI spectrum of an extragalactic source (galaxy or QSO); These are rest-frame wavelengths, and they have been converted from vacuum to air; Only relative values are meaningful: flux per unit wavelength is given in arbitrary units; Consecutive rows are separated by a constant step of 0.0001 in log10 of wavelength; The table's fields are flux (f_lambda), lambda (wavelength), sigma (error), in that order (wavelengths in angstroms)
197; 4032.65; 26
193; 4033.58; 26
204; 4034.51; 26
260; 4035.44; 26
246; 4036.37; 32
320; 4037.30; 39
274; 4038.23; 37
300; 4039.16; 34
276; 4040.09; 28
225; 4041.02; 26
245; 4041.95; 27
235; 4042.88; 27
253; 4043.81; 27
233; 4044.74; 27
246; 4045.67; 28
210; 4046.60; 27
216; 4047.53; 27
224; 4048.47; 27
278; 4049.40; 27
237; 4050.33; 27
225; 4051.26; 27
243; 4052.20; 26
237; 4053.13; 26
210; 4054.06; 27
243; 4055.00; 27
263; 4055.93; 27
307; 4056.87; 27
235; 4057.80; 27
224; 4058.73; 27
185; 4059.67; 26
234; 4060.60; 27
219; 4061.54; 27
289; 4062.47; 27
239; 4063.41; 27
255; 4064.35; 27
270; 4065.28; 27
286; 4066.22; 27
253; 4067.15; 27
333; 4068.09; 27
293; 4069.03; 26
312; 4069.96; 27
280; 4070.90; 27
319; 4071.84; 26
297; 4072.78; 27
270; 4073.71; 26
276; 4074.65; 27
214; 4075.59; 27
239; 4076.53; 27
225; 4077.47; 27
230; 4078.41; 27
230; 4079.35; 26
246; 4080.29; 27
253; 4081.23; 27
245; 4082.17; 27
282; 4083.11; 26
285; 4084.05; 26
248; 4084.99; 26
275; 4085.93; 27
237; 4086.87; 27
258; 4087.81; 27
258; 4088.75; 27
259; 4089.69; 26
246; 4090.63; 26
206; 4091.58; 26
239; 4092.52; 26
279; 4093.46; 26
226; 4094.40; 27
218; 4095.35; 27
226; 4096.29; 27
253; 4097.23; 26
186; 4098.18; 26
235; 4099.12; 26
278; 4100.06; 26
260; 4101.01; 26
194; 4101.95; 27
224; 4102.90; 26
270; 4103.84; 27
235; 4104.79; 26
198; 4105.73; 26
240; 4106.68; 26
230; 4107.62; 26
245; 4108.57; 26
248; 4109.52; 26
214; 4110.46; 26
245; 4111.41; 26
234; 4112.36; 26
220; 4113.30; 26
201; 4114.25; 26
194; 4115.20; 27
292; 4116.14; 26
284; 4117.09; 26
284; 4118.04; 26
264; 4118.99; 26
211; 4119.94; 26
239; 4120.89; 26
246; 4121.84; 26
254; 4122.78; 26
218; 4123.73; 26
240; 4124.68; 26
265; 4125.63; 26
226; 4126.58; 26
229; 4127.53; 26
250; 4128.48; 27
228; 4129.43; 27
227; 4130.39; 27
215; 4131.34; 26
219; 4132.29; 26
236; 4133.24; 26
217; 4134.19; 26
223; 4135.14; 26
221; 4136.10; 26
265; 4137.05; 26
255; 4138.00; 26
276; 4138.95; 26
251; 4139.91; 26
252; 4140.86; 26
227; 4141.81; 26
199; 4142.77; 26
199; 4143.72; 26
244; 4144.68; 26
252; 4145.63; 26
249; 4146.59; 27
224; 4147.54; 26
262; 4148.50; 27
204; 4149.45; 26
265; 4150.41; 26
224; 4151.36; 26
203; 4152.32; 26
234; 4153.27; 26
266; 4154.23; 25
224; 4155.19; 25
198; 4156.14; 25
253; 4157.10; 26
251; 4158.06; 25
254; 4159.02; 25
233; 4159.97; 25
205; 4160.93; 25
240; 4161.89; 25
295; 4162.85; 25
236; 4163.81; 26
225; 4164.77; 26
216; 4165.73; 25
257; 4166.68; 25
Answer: 0.3 angstroms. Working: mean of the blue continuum 252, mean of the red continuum 235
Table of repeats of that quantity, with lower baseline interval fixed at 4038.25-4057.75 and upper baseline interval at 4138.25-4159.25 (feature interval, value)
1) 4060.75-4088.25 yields -2.3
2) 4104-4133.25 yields 0.3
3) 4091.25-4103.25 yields 0.4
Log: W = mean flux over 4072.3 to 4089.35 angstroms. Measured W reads 254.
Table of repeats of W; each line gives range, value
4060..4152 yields 245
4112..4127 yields 242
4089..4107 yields 236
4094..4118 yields 235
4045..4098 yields 251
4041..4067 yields 242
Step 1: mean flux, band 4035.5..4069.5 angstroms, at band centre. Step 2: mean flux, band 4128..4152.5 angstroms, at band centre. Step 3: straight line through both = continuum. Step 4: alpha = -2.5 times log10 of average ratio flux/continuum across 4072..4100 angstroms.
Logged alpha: -0.01 mag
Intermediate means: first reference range 252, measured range 248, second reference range 234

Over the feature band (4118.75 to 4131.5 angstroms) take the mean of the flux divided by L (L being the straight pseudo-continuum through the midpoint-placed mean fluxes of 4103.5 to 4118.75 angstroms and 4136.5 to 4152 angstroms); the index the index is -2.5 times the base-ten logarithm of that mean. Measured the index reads 0.01 mag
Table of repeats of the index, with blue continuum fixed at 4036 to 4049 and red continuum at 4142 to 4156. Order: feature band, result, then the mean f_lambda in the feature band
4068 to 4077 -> -0.15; 281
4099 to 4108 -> 0.01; 237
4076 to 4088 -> -0.03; 250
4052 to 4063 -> 0.03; 241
